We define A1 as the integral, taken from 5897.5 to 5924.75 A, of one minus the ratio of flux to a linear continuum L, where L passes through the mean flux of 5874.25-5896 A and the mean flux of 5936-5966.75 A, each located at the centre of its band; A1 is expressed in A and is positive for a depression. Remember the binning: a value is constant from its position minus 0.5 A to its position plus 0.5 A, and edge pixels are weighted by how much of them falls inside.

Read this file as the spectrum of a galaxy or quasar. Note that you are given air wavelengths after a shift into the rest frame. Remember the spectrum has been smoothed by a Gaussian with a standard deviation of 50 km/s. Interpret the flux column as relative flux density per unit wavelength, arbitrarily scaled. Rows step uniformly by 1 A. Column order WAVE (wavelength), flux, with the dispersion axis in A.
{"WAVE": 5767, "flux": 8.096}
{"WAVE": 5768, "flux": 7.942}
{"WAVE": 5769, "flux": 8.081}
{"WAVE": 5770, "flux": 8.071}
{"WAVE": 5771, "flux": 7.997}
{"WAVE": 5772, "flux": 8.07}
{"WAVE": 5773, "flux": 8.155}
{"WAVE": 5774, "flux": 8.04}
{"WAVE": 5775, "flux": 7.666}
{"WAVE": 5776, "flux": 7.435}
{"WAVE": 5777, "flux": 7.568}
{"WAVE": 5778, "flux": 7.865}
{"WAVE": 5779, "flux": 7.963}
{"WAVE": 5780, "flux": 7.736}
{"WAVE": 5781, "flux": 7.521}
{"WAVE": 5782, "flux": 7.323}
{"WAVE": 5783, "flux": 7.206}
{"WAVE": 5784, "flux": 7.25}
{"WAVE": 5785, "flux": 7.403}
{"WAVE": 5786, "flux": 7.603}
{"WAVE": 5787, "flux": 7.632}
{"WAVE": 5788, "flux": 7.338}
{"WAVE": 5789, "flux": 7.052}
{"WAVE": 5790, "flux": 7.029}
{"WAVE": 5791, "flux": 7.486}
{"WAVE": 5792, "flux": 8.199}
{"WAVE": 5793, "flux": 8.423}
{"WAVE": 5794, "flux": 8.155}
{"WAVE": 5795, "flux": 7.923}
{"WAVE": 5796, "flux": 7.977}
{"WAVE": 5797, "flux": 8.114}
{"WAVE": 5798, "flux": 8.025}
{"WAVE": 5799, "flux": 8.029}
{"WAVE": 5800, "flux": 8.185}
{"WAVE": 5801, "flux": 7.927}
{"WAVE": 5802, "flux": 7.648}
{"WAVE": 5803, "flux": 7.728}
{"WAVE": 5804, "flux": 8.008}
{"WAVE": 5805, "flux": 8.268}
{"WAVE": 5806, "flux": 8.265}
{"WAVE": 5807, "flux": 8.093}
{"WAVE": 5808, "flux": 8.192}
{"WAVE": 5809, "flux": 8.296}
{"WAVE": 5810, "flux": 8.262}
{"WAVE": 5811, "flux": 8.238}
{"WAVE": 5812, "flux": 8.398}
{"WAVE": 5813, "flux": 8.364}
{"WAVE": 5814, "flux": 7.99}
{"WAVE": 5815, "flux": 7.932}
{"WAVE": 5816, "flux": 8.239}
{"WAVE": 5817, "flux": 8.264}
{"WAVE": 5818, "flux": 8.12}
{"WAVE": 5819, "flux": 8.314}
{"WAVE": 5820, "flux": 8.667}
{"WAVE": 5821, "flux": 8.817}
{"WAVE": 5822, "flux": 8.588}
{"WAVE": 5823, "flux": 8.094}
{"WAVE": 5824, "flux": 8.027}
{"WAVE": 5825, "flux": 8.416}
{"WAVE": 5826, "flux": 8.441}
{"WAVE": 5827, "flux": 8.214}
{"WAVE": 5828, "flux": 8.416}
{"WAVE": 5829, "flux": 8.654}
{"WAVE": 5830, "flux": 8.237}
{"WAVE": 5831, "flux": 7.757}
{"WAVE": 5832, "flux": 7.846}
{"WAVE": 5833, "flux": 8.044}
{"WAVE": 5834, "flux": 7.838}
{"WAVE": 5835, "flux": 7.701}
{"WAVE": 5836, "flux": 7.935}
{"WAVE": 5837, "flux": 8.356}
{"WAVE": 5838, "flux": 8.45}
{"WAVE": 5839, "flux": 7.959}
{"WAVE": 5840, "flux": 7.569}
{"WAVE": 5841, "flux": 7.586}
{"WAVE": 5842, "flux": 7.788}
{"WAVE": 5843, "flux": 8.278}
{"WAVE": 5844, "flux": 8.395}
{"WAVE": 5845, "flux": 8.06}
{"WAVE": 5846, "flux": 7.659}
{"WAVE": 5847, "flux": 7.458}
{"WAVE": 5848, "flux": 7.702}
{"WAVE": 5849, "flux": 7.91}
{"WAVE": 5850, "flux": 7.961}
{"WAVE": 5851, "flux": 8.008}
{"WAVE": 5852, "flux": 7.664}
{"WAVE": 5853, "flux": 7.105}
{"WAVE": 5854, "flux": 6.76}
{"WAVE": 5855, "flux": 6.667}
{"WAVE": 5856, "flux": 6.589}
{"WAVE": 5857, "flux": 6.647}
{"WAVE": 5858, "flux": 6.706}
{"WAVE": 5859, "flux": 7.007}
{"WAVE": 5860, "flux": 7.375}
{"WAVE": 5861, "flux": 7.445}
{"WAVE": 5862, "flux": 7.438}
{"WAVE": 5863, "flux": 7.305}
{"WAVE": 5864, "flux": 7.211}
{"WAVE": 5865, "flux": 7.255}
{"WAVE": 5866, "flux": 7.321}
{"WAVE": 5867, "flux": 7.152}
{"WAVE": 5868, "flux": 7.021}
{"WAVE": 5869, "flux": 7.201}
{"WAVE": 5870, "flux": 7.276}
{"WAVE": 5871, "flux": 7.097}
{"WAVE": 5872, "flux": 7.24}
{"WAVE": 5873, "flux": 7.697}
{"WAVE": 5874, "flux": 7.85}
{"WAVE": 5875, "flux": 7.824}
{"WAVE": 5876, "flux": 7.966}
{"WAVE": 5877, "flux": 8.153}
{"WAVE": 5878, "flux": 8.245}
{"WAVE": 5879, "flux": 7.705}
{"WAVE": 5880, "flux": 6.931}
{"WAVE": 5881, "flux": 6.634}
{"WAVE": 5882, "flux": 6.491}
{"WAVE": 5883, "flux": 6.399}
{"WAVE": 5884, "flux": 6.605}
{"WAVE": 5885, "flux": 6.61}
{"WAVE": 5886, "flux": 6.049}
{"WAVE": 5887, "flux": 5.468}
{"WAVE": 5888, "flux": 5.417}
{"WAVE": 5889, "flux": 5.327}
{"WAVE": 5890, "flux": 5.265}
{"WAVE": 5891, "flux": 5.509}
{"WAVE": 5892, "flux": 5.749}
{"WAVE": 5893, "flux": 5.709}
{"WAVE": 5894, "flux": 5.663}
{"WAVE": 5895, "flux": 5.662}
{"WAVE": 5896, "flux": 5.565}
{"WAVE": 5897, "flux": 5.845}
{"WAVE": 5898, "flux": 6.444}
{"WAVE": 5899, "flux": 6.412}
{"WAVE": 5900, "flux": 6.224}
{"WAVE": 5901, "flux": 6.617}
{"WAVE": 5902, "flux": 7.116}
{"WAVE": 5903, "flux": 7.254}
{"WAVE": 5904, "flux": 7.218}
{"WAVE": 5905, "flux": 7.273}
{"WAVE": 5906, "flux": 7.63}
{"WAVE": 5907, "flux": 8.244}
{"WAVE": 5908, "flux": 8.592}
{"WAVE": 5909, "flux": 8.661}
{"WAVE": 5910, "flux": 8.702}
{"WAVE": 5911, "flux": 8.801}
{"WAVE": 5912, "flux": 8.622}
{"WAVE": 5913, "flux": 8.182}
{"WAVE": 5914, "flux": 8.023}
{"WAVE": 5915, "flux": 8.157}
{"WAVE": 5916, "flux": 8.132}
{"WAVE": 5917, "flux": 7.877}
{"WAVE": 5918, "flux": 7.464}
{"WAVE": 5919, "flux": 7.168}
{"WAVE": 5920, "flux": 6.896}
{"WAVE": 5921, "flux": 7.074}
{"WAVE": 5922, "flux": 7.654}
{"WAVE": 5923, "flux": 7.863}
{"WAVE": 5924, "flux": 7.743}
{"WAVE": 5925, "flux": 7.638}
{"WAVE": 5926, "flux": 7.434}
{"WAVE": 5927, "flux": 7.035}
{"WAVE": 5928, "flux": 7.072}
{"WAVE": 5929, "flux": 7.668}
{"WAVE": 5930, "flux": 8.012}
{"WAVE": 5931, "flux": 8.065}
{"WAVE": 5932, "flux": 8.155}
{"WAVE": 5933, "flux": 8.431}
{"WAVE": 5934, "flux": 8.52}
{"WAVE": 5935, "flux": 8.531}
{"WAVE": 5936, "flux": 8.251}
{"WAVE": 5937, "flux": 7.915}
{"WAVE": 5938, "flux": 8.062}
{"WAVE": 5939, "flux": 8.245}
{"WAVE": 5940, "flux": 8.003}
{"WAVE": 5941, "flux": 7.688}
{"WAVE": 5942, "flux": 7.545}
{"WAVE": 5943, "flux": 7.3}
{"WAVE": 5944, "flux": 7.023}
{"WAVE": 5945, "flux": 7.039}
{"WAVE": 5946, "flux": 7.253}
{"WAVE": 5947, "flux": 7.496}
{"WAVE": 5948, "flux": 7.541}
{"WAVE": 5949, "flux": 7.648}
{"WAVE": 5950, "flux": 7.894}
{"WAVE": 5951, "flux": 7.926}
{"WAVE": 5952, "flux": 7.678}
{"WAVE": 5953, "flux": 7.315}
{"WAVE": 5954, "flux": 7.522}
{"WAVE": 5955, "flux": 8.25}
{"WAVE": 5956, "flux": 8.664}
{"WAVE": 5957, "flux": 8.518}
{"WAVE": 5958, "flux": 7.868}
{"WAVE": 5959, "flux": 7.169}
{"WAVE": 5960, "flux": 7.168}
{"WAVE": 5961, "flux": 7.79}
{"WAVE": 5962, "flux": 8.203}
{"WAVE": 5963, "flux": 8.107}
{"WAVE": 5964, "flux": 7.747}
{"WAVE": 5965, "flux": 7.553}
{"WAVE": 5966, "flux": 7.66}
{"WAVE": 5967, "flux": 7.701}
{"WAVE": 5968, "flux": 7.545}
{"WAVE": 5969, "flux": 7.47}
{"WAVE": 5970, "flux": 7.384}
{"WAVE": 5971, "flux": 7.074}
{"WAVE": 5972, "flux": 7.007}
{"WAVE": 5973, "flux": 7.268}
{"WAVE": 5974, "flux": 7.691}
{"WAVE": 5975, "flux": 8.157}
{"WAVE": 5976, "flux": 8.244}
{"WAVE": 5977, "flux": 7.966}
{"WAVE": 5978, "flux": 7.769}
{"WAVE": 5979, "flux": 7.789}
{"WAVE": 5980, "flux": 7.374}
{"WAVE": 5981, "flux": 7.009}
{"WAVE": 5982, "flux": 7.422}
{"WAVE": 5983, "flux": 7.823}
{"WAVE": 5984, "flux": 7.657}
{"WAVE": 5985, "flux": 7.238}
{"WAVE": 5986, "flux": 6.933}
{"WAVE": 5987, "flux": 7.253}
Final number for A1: -2.7 A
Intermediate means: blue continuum 6.44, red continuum 7.73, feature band 7.63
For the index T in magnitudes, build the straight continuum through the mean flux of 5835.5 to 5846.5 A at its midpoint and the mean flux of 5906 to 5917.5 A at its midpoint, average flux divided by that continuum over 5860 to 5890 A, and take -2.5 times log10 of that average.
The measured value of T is 0.16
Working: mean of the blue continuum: 8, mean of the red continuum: 8.33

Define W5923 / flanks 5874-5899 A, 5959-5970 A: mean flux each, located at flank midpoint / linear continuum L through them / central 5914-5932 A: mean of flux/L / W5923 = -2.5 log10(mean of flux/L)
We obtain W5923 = -0.09 mag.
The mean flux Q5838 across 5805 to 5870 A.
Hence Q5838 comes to 7.84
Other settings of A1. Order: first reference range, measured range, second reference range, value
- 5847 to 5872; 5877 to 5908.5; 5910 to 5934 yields 4.24 A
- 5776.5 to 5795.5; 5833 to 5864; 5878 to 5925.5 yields -1.26 A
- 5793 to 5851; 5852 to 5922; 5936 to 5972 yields 7.35 A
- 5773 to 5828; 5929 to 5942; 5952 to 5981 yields -0.61 A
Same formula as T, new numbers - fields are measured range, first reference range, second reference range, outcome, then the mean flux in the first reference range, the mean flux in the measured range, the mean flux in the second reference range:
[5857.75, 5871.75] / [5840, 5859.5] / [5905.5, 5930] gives 0.05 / 7.47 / 7.21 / 7.85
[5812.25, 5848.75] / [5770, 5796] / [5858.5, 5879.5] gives -0.08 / 7.69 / 8.12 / 7.47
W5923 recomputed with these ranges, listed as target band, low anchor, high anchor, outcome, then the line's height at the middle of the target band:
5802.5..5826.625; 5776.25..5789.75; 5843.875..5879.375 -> -0.11 mag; 7.47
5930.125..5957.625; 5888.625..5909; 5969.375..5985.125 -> -0.11 mag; 7.12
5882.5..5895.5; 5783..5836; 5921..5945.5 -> 0.33 mag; 7.87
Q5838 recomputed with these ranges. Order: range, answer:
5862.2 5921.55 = 7.07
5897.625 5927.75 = 7.61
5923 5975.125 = 7.72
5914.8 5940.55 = 7.81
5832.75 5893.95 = 7.19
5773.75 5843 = 7.97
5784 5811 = 7.89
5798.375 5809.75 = 8.06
